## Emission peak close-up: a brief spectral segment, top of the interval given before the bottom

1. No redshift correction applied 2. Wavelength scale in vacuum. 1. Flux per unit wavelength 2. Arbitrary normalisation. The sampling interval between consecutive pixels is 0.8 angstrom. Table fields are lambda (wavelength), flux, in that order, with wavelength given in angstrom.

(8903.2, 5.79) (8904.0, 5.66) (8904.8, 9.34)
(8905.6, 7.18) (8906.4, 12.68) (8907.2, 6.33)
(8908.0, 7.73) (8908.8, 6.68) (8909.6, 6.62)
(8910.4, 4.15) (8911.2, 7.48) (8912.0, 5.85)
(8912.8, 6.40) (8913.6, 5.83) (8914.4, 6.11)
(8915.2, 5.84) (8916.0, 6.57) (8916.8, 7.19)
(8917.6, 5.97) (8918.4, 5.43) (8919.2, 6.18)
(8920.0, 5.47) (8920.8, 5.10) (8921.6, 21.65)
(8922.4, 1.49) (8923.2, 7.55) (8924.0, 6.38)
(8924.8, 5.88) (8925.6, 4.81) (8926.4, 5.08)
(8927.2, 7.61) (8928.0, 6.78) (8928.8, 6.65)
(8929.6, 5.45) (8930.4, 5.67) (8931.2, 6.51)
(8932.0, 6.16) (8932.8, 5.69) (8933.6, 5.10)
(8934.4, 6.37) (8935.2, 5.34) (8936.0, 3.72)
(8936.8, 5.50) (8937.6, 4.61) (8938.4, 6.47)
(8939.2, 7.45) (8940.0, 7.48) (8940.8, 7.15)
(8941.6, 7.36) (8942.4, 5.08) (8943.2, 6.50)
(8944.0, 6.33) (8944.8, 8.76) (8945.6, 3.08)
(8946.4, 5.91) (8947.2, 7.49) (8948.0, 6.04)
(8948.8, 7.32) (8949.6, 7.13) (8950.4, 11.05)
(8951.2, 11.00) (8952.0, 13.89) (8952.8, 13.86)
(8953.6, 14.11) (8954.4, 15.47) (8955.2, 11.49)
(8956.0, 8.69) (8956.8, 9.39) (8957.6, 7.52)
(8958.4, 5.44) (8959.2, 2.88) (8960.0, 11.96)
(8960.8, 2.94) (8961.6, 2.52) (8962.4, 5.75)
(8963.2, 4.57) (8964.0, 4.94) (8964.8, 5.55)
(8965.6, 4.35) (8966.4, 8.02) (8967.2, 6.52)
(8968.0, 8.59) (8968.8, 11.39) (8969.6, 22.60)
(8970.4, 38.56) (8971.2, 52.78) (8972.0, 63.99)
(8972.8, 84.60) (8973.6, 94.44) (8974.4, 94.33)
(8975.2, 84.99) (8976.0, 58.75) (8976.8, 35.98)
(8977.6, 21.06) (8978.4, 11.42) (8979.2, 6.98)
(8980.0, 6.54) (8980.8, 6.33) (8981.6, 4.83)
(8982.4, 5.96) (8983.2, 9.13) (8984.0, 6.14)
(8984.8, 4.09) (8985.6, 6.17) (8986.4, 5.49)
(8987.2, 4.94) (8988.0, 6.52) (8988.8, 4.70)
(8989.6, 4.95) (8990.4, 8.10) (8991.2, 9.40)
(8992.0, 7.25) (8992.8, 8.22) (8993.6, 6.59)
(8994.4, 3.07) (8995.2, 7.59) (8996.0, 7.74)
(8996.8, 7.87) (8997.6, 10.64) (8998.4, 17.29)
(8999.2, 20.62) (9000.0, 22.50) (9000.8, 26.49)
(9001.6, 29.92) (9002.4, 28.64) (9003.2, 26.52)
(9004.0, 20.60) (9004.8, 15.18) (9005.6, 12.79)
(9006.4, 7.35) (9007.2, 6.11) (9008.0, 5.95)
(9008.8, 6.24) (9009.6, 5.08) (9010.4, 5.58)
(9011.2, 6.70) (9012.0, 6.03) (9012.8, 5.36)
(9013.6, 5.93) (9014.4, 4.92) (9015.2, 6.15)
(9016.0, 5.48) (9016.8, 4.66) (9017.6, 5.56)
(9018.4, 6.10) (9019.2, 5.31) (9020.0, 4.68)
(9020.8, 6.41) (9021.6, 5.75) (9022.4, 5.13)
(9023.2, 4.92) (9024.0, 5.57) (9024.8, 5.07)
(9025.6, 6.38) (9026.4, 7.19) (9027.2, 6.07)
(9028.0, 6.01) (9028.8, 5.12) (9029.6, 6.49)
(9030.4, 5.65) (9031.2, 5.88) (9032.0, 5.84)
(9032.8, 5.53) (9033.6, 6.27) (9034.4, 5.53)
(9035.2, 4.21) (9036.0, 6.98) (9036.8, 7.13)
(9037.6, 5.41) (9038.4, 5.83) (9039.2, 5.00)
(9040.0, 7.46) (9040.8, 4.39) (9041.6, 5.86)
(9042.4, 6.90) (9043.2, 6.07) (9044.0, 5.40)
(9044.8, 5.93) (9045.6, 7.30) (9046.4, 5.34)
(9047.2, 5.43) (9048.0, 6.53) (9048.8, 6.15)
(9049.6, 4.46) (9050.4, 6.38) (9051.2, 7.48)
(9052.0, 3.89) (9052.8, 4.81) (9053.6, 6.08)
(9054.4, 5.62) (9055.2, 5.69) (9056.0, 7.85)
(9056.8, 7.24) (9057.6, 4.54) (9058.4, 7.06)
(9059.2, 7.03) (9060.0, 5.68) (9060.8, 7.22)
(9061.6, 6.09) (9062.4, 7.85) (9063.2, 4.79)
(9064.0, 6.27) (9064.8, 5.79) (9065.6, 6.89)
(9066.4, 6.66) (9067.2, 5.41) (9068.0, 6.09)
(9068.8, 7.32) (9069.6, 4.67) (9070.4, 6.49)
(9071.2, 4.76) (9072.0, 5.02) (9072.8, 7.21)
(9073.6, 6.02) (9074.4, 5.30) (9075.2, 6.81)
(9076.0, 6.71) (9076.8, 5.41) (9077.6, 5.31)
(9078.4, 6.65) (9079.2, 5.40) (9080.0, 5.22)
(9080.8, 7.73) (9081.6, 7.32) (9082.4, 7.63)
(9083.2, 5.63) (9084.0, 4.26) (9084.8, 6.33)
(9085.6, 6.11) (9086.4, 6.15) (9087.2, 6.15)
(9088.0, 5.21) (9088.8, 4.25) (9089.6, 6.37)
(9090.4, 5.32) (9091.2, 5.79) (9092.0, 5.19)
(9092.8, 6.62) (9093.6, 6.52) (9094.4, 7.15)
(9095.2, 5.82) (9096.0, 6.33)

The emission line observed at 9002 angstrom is [N II]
